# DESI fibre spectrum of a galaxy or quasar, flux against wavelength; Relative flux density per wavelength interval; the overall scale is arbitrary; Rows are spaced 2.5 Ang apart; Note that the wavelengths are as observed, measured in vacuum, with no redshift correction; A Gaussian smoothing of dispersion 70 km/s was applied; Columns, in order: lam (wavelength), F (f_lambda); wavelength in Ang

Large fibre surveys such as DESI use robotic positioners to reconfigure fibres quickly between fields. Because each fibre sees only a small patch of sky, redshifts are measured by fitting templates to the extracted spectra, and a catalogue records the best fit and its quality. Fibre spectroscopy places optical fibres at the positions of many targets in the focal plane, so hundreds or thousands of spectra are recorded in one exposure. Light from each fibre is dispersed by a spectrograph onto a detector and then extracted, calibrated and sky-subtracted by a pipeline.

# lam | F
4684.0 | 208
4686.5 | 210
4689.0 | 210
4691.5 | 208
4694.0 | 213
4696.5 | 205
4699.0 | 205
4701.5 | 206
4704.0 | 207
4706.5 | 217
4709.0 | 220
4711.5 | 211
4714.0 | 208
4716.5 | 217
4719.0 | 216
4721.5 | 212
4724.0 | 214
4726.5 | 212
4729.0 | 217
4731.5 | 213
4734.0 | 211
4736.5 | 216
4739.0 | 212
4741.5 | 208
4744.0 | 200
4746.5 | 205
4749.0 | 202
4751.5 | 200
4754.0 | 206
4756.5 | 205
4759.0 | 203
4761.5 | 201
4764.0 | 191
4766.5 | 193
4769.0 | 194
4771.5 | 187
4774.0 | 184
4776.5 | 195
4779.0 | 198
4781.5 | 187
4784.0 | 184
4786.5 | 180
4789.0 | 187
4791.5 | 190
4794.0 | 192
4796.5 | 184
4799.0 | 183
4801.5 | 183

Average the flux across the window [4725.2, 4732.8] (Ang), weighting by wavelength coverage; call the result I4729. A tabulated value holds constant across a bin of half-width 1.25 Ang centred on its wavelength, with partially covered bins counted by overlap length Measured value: 214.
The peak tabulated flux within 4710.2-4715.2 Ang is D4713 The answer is 211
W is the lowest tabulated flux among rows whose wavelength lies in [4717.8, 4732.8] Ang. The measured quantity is 212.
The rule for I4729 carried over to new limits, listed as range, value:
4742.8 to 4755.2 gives 203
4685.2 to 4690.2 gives 210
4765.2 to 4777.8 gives 191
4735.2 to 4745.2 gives 209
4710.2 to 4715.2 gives 210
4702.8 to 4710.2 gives 215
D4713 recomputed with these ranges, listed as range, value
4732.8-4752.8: 216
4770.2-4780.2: 198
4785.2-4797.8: 192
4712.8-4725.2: 217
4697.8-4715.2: 220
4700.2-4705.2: 207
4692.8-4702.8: 213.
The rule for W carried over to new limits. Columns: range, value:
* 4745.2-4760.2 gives 200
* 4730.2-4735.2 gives 211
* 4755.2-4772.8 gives 187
